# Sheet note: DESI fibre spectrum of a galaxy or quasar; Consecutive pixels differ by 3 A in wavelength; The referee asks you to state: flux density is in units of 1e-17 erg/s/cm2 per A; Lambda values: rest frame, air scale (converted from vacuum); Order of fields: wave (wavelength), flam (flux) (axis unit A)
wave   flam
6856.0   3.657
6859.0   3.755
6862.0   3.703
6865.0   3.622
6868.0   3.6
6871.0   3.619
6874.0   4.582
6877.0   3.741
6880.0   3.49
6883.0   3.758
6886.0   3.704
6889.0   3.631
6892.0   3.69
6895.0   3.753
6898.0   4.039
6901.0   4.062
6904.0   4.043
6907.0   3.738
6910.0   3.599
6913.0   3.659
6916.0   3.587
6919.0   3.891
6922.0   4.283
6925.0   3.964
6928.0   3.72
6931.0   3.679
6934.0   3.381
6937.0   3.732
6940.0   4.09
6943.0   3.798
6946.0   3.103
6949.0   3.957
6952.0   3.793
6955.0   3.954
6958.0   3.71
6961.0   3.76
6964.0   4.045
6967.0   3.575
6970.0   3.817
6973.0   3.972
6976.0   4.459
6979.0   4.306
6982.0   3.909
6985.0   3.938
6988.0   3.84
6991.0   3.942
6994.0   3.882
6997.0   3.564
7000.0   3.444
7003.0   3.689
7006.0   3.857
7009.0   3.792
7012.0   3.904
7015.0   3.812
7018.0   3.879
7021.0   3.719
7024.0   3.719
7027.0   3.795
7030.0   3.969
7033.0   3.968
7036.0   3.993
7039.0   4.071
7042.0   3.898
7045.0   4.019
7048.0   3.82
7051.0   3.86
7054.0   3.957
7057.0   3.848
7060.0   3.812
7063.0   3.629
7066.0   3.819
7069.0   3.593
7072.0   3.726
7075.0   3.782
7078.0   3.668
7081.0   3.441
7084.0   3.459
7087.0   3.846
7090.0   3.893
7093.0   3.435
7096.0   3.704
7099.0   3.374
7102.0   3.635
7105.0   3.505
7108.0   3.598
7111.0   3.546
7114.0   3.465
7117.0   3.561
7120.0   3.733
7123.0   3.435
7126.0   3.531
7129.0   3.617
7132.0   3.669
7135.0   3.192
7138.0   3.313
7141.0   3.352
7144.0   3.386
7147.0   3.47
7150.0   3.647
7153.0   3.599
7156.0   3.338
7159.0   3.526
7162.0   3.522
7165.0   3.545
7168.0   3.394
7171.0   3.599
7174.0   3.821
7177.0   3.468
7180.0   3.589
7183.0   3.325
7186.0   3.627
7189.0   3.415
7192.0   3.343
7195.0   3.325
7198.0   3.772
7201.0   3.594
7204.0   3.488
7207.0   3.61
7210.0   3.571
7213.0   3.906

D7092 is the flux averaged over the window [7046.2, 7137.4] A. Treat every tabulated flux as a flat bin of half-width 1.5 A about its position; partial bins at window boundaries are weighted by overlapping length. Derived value 3.64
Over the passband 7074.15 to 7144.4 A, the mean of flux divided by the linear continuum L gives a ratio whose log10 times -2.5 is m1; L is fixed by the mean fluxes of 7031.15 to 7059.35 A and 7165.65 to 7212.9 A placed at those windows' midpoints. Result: 0.06 mag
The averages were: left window 3.93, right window 3.54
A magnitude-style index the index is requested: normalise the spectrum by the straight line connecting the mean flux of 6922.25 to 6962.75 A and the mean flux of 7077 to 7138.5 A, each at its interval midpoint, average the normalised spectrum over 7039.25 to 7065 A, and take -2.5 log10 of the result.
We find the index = -0.070 mag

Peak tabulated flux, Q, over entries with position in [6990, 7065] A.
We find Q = 4.071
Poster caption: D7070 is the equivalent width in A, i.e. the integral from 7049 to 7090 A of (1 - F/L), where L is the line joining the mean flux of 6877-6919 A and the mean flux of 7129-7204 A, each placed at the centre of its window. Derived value -1.6 A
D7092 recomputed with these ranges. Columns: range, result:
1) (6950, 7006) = 3.87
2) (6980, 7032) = 3.81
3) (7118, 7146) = 3.47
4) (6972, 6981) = 4.24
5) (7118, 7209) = 3.51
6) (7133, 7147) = 3.34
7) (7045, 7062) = 3.87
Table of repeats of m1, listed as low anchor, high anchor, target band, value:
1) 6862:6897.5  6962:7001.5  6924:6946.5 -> 0.04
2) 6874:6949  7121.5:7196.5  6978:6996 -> -0.07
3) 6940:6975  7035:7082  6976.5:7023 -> -0.01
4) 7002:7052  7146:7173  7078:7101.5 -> 0.03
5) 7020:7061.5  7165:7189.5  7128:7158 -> 0.05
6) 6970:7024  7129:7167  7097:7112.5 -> 0.01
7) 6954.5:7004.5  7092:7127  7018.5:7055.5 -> -0.05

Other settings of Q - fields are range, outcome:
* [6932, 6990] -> 4.459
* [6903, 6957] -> 4.283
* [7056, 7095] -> 3.893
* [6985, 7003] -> 3.942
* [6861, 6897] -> 4.582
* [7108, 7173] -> 3.733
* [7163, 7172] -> 3.599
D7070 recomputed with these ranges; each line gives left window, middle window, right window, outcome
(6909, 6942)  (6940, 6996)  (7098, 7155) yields -2.3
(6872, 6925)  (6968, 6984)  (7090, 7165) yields -1.5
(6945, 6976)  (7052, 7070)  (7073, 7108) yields -0.6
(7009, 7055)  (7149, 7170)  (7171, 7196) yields 0.3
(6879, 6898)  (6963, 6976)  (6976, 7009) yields -0.3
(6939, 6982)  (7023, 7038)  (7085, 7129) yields -0.6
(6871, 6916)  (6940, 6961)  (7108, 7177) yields -0.1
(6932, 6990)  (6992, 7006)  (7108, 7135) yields 0.4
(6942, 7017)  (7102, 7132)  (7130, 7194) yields 0.0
